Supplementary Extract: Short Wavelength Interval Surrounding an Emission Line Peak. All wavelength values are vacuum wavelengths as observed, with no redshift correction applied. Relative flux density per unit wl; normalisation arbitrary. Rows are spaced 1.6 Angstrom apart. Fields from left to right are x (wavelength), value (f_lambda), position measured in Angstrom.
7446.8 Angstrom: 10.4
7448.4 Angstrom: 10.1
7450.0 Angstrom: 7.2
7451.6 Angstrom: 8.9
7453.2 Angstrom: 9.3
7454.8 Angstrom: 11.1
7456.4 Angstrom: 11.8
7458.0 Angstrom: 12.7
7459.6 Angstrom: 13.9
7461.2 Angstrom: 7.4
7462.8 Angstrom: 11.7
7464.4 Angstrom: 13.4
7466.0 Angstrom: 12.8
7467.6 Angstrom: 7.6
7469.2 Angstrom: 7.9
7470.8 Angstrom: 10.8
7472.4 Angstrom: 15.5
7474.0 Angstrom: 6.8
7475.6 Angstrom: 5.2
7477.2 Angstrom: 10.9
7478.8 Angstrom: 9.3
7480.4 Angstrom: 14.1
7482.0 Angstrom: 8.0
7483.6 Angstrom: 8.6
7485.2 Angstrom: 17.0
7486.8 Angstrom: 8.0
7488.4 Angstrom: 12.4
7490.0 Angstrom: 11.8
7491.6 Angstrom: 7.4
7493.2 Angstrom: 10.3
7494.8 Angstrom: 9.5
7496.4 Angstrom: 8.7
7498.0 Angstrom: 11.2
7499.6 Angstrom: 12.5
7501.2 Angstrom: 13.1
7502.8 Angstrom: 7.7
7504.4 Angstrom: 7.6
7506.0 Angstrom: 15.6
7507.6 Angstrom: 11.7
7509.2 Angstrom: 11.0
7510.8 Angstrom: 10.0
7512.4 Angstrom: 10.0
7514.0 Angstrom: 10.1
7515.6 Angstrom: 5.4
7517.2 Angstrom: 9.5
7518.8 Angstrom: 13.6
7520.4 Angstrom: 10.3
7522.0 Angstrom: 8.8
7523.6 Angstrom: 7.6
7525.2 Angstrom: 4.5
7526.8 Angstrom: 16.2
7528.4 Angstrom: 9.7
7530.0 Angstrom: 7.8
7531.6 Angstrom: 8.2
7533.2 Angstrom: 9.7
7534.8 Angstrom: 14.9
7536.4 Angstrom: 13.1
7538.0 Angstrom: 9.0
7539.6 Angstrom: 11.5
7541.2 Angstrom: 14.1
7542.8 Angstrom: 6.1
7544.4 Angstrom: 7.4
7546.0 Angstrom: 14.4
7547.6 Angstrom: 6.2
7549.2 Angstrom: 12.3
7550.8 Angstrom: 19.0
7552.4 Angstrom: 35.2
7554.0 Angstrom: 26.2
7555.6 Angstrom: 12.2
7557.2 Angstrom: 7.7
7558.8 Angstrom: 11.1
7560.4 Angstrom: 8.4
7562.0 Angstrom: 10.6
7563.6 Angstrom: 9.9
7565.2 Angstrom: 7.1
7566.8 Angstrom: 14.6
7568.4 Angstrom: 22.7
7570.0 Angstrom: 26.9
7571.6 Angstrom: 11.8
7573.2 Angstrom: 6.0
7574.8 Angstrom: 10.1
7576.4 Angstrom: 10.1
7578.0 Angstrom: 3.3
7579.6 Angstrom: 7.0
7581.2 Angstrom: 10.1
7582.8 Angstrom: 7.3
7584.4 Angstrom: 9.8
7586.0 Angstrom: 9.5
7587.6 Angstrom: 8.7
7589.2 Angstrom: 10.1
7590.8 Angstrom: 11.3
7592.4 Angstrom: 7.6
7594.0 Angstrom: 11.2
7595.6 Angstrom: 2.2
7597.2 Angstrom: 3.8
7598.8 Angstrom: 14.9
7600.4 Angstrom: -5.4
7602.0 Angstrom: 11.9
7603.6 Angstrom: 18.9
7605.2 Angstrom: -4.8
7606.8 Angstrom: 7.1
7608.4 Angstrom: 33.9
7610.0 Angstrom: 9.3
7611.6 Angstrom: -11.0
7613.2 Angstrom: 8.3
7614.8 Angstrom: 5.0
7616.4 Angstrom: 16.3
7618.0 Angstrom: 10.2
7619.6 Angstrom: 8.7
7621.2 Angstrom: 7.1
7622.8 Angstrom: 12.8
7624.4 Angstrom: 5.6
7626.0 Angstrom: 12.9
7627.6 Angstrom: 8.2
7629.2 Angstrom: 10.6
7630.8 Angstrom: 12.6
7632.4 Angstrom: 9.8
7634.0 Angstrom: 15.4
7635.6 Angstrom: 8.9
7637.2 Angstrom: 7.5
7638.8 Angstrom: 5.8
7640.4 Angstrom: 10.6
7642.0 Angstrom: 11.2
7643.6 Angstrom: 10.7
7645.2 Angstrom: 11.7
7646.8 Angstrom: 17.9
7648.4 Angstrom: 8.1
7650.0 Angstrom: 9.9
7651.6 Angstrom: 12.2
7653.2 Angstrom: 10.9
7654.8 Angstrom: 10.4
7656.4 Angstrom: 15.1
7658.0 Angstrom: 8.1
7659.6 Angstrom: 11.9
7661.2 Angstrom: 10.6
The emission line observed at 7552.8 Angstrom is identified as [S II] 6716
